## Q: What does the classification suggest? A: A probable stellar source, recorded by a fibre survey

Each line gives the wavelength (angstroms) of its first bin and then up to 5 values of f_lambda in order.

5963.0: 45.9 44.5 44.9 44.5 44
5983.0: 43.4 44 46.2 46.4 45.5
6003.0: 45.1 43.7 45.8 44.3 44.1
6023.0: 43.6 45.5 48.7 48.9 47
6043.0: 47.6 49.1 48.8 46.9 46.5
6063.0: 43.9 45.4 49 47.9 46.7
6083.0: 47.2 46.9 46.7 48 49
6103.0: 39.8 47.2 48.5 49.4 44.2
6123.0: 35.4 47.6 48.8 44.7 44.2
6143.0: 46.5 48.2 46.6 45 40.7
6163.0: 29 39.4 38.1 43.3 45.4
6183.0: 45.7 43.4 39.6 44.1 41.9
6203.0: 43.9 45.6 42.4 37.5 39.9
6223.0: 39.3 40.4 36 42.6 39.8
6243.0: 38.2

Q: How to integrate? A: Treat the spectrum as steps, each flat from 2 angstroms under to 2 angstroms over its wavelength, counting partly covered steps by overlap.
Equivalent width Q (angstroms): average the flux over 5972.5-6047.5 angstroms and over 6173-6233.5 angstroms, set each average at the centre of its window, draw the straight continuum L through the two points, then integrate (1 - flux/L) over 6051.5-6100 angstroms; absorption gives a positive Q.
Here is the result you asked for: -2.95 angstroms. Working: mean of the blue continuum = 45.6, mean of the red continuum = 41.9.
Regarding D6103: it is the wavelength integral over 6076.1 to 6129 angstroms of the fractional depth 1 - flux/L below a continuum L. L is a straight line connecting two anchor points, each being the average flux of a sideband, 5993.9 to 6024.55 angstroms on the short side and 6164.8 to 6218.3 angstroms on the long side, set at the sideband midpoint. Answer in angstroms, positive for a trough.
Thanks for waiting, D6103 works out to -2.98 angstroms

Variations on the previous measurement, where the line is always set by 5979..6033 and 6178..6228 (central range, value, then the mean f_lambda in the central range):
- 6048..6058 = -0.78 angstroms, 47.8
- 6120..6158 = -1.71 angstroms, 45.1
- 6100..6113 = -0.55 angstroms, 45.5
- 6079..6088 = -0.62 angstroms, 47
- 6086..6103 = -1.16 angstroms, 46.8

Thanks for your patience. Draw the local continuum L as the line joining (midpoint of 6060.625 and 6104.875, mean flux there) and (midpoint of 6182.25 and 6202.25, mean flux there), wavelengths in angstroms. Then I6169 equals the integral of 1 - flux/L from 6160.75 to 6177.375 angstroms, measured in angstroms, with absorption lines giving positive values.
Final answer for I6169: 2.2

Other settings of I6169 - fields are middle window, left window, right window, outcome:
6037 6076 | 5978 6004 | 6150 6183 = -3.3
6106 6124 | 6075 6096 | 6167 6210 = 0.2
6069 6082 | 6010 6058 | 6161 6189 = -0.8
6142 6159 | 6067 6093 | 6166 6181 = -1.1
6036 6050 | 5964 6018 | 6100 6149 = -0.9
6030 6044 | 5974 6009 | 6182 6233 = -1.3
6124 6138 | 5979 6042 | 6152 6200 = -1.2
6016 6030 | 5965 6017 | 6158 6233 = -0.2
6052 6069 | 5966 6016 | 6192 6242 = -0.9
